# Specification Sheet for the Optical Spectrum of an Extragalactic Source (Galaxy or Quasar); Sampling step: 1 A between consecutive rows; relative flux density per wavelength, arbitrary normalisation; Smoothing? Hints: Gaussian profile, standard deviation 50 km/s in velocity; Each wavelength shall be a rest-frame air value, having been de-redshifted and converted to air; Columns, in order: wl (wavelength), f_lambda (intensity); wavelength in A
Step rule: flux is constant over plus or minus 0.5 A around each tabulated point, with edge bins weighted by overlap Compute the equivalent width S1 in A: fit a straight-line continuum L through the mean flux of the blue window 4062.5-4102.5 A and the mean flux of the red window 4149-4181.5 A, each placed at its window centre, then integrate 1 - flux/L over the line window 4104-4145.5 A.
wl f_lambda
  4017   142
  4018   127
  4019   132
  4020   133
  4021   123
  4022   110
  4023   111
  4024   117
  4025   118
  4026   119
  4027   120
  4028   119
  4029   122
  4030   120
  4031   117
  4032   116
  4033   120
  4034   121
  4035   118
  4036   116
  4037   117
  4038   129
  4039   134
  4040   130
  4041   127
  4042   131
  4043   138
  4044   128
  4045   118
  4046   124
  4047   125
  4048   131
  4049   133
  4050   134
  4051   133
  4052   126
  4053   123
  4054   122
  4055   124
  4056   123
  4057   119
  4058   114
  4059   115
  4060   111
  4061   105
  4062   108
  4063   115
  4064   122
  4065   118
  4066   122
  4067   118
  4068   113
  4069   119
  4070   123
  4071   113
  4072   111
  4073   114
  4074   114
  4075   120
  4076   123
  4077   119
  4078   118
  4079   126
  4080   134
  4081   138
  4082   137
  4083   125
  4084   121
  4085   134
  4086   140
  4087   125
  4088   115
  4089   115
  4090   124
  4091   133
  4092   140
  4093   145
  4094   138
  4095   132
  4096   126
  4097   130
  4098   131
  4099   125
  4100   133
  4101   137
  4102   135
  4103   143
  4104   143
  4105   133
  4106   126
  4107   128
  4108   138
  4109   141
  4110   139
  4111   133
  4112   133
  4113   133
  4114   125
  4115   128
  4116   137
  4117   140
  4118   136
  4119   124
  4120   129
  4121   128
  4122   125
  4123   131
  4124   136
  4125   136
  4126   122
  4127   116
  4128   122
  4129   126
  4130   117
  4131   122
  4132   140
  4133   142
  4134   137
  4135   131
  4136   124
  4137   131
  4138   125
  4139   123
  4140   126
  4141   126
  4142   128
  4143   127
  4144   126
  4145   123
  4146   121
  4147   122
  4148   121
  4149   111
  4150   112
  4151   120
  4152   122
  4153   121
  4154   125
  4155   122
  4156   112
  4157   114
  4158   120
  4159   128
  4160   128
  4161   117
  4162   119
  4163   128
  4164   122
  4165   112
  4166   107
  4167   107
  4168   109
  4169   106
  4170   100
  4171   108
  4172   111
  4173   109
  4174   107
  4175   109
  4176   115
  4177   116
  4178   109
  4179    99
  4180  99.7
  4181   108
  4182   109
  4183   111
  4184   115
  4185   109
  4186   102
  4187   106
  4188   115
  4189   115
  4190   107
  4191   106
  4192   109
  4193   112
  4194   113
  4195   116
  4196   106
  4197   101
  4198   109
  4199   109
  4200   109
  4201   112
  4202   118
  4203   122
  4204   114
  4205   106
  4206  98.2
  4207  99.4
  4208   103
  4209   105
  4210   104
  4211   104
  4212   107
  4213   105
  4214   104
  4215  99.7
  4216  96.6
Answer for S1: -3.5 A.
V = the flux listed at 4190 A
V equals 107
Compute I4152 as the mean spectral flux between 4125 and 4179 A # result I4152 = 120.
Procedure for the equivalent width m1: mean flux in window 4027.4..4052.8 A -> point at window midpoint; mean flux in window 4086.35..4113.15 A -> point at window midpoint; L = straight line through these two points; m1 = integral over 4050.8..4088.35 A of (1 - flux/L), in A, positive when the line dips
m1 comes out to 2.25 A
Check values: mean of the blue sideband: 125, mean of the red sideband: 132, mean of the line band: 121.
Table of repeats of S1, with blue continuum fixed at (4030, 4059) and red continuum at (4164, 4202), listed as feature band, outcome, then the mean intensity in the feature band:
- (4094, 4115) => -2.8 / 133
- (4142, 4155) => -1.0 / 121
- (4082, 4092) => -0.6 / 127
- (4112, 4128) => -1.9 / 130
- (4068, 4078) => 0.3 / 117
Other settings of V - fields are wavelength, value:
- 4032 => 116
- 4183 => 111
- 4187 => 106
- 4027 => 120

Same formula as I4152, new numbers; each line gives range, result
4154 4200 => 111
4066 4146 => 128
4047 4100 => 124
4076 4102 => 130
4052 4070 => 118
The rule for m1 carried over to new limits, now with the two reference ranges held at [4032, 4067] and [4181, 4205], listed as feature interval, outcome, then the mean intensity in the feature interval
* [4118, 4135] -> -1.83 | 129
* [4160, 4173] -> 0.01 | 113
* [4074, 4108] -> -3.10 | 130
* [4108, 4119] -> -1.59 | 134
